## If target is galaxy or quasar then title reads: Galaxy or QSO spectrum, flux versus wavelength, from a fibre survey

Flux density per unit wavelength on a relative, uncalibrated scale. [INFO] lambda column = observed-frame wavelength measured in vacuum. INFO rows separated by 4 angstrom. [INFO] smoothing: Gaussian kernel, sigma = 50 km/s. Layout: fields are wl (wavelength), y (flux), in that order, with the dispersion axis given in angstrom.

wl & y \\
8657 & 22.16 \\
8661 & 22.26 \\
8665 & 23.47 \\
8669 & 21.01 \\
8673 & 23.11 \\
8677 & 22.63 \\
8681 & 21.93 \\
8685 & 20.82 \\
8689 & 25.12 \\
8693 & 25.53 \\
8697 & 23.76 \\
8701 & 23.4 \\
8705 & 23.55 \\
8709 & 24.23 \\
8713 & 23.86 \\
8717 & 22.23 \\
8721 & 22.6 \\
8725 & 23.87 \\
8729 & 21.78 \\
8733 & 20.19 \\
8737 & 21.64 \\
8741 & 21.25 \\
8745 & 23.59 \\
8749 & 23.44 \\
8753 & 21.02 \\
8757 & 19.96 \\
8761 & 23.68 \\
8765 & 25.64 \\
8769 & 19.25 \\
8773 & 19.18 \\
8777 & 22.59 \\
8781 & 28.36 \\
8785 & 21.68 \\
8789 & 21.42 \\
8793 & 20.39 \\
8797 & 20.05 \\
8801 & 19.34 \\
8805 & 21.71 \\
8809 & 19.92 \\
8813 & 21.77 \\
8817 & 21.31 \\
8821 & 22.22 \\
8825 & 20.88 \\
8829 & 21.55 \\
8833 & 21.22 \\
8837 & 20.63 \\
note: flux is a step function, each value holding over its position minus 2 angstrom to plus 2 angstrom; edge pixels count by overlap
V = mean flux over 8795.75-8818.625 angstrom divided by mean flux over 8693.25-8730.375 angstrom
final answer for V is 0.9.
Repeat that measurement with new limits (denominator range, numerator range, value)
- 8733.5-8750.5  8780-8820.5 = 0.96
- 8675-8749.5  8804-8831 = 0.93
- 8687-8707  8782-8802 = 0.87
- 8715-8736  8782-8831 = 0.96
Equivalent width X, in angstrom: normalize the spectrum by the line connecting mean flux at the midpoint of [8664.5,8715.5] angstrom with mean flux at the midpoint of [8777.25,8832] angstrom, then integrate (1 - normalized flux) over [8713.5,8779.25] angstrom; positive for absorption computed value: 1.12 angstrom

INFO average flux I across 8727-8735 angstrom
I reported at 21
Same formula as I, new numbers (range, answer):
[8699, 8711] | 23.7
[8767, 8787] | 22.2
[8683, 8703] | 23.7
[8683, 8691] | 23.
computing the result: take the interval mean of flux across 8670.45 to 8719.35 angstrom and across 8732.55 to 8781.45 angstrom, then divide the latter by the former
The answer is 0.95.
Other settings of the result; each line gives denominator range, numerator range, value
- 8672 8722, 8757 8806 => 0.94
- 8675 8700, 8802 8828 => 0.91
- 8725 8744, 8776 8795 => 1.06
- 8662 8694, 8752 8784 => 0.98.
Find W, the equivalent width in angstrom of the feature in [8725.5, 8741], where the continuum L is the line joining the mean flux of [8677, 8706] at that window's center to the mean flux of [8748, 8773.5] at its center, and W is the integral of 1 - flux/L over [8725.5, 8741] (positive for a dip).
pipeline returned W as 0.7 angstrom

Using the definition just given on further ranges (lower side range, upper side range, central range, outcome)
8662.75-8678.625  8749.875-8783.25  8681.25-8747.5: -1.23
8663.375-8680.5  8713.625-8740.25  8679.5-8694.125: -0.58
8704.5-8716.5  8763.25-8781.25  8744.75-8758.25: 0.57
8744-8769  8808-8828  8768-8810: 1.07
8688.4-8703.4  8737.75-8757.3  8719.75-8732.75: 0.32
